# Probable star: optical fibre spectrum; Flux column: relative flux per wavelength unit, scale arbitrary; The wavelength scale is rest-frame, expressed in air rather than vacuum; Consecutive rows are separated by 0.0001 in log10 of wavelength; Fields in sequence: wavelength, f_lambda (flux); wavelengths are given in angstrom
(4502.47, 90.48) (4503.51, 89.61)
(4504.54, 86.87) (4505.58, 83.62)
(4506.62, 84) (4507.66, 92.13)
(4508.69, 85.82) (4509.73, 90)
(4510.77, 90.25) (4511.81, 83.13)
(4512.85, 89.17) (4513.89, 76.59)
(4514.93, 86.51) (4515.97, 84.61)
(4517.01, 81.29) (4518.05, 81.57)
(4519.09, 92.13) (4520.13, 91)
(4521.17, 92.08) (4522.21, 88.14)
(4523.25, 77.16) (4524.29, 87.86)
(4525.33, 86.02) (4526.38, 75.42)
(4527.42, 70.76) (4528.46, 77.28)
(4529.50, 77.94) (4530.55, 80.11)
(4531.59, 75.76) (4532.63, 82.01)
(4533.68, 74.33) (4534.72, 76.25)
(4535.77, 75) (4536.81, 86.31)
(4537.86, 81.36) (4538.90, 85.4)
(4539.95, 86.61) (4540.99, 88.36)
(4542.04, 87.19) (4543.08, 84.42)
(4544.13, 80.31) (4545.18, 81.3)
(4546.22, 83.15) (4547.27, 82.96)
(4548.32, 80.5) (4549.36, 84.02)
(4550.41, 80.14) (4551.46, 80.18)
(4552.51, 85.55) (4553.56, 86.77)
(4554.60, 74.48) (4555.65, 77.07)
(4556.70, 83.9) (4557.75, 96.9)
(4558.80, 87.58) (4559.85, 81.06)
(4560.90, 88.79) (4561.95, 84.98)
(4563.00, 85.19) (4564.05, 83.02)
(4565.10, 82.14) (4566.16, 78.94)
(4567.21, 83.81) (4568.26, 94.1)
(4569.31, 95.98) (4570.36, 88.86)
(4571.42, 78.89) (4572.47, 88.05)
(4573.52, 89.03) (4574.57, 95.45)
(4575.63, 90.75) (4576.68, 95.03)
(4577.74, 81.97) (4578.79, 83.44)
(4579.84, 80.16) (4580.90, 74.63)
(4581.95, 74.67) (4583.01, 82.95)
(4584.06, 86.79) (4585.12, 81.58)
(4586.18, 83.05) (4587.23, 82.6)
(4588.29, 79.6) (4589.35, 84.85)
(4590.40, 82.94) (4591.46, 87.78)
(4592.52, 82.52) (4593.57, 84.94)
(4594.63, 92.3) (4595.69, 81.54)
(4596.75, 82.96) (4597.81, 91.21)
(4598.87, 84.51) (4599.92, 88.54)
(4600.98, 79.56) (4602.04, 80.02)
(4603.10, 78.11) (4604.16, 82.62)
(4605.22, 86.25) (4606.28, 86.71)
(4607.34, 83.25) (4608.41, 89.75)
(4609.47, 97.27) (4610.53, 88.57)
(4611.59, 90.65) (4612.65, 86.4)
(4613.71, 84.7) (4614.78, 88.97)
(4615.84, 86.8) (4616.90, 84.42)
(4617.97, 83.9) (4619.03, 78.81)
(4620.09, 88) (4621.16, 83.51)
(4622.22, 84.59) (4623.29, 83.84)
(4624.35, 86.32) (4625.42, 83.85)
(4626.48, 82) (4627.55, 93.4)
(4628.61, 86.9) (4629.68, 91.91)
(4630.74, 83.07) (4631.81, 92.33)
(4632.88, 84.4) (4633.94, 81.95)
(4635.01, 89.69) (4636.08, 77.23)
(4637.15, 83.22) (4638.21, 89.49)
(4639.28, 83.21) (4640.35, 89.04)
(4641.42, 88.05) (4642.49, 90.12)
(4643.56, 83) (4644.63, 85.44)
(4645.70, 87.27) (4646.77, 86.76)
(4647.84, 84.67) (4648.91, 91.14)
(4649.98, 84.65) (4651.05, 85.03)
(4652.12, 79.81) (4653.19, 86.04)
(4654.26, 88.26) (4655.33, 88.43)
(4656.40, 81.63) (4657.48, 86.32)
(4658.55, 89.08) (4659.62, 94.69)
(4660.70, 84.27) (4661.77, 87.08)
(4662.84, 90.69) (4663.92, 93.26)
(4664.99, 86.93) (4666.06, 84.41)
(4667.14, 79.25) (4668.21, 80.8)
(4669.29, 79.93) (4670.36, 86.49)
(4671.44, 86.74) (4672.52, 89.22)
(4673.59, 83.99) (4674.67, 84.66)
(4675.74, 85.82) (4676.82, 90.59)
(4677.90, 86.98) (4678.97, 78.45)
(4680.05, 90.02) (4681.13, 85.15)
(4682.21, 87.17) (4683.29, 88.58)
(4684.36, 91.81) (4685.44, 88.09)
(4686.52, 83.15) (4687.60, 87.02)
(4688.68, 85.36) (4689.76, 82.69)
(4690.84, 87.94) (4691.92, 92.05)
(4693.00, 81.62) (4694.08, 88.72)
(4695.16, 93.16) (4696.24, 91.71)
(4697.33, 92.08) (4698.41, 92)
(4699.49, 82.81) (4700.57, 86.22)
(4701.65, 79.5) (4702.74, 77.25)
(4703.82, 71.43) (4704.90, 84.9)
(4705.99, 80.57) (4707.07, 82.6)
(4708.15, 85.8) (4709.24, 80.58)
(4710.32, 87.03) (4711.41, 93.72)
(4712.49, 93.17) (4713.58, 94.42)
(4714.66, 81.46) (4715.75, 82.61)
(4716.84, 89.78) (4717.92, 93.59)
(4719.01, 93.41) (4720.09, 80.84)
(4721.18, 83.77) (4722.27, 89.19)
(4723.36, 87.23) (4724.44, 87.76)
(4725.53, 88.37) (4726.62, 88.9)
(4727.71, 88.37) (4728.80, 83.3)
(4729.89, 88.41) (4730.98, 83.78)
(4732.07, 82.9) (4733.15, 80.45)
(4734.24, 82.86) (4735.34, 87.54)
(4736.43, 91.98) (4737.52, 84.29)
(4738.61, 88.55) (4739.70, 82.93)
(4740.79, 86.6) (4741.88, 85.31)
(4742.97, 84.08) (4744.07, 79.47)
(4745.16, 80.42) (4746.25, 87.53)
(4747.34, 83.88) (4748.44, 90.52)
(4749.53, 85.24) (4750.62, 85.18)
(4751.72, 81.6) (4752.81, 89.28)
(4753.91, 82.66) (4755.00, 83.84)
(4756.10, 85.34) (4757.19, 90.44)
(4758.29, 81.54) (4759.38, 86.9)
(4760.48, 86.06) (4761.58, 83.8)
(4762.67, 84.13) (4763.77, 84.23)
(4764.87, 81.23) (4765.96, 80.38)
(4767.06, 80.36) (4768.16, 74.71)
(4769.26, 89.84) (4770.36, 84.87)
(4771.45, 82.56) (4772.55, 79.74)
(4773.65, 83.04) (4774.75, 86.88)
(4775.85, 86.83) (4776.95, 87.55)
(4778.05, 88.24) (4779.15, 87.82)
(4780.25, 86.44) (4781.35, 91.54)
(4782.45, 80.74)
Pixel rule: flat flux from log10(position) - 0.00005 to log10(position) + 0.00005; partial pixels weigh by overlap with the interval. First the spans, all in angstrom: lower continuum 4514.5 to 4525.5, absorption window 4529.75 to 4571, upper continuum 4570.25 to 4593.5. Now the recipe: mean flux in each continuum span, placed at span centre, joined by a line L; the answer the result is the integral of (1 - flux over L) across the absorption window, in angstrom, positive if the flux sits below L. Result 0.9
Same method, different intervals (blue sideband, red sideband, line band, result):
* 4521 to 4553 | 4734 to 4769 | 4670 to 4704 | -1.1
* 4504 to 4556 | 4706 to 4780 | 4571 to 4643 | -1.2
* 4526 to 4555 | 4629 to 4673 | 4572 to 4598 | -0.5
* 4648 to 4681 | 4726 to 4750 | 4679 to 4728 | -0.5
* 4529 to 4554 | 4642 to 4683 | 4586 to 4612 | -0.4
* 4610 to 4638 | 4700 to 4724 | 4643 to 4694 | -0.4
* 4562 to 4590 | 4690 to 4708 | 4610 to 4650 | -0.5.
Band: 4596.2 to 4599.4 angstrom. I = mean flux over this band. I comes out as 86.3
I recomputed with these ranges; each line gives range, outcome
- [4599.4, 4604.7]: 81.7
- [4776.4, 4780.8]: 87.5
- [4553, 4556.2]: 79.7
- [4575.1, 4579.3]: 87.8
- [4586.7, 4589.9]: 82.5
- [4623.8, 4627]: 84.2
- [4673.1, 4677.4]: 86.2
